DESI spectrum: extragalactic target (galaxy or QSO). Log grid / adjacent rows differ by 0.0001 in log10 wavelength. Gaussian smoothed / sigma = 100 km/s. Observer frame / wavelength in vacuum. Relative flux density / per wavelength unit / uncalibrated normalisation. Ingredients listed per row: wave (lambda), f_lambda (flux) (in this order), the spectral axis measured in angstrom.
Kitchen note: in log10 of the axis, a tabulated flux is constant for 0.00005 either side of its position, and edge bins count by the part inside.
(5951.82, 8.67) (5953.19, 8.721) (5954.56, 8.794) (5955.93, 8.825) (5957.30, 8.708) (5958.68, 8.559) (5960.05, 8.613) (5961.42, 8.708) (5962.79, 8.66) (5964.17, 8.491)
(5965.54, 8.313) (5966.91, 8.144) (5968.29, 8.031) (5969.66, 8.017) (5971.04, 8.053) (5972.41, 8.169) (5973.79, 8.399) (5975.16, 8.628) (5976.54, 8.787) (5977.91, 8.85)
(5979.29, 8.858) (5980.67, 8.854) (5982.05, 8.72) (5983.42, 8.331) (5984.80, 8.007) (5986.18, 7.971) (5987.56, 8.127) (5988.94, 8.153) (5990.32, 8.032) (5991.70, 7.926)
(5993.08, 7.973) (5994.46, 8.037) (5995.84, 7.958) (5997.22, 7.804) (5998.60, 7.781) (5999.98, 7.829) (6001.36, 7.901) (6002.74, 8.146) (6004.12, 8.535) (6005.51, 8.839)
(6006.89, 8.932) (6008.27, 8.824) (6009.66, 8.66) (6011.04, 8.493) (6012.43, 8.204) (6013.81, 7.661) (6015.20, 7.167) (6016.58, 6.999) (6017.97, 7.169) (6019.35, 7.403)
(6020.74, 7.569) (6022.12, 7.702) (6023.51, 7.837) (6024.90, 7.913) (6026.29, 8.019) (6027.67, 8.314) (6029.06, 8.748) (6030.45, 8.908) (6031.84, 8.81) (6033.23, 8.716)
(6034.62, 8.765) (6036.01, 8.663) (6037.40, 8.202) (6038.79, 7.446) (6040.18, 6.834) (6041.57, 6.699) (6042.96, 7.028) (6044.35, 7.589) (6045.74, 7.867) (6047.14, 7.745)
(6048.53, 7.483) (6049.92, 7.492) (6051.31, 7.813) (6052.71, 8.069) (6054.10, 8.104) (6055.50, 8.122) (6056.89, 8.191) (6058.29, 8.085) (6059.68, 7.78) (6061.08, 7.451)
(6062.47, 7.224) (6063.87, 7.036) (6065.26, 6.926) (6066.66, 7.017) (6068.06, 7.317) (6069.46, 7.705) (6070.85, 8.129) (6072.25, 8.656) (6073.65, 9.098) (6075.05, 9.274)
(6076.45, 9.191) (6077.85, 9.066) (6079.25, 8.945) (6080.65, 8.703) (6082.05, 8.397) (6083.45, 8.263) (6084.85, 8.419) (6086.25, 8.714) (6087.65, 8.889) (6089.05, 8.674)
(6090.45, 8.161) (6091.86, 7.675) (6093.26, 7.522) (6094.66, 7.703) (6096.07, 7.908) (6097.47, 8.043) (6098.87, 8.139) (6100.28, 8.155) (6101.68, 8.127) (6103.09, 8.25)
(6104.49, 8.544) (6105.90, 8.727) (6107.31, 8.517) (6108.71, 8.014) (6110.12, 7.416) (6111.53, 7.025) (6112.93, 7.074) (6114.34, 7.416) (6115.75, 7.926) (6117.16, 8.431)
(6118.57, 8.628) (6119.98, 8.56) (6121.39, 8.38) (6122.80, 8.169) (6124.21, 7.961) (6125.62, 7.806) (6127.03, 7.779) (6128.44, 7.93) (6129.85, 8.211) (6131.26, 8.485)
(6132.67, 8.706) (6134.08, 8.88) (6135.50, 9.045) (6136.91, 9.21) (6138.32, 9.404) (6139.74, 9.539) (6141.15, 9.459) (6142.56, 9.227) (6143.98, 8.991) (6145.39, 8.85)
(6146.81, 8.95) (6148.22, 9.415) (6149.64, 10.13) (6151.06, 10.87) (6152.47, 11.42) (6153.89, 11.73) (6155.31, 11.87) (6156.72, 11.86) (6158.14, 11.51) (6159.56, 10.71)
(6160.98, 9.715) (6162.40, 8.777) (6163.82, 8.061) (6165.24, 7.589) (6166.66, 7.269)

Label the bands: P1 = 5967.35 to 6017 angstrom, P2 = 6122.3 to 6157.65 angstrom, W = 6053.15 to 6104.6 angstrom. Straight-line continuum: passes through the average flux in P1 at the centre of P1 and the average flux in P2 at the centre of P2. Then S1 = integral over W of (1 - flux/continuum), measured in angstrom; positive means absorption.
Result 4.4 angstrom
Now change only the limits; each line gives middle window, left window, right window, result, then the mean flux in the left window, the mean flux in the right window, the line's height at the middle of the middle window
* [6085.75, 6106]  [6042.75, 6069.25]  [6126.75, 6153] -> 0.40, 7.61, 9.2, 8.36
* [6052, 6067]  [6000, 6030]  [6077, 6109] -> 1.03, 8.05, 8.34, 8.21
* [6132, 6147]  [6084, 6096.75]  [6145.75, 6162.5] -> 1.38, 8.19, 10.6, 10.1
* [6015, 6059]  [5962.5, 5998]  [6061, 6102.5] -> 1.85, 8.27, 8.16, 8.21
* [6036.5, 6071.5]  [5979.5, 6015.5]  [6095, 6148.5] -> 3.00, 8.21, 8.39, 8.29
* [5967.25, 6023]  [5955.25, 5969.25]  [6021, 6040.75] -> 1.46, 8.5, 8.2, 8.35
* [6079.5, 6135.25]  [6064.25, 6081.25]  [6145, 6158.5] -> 6.85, 8.31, 10.7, 9.35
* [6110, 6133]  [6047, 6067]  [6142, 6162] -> 3.61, 7.65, 10.4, 9.49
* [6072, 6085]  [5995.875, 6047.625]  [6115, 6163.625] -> -0.30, 7.99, 9.3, 8.62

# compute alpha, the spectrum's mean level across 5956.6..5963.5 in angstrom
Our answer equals 8.64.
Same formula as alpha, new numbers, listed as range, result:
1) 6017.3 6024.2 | 7.54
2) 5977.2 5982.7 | 8.82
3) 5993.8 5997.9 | 7.93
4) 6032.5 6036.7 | 8.71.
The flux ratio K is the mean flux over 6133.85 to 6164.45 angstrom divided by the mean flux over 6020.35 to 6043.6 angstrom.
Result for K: 1.24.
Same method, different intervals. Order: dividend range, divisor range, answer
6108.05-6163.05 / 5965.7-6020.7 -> 1.11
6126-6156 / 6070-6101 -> 1.12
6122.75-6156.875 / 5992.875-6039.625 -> 1.15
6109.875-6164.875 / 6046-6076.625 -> 1.15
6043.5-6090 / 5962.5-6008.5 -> 0.98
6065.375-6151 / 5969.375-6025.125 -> 1.04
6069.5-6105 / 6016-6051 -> 1.07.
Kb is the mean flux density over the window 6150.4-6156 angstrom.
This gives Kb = 11.5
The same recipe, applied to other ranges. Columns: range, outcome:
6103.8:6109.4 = 8.45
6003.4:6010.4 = 8.75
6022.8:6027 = 7.92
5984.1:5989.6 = 8.05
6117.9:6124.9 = 8.34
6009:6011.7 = 8.59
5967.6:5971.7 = 8.03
